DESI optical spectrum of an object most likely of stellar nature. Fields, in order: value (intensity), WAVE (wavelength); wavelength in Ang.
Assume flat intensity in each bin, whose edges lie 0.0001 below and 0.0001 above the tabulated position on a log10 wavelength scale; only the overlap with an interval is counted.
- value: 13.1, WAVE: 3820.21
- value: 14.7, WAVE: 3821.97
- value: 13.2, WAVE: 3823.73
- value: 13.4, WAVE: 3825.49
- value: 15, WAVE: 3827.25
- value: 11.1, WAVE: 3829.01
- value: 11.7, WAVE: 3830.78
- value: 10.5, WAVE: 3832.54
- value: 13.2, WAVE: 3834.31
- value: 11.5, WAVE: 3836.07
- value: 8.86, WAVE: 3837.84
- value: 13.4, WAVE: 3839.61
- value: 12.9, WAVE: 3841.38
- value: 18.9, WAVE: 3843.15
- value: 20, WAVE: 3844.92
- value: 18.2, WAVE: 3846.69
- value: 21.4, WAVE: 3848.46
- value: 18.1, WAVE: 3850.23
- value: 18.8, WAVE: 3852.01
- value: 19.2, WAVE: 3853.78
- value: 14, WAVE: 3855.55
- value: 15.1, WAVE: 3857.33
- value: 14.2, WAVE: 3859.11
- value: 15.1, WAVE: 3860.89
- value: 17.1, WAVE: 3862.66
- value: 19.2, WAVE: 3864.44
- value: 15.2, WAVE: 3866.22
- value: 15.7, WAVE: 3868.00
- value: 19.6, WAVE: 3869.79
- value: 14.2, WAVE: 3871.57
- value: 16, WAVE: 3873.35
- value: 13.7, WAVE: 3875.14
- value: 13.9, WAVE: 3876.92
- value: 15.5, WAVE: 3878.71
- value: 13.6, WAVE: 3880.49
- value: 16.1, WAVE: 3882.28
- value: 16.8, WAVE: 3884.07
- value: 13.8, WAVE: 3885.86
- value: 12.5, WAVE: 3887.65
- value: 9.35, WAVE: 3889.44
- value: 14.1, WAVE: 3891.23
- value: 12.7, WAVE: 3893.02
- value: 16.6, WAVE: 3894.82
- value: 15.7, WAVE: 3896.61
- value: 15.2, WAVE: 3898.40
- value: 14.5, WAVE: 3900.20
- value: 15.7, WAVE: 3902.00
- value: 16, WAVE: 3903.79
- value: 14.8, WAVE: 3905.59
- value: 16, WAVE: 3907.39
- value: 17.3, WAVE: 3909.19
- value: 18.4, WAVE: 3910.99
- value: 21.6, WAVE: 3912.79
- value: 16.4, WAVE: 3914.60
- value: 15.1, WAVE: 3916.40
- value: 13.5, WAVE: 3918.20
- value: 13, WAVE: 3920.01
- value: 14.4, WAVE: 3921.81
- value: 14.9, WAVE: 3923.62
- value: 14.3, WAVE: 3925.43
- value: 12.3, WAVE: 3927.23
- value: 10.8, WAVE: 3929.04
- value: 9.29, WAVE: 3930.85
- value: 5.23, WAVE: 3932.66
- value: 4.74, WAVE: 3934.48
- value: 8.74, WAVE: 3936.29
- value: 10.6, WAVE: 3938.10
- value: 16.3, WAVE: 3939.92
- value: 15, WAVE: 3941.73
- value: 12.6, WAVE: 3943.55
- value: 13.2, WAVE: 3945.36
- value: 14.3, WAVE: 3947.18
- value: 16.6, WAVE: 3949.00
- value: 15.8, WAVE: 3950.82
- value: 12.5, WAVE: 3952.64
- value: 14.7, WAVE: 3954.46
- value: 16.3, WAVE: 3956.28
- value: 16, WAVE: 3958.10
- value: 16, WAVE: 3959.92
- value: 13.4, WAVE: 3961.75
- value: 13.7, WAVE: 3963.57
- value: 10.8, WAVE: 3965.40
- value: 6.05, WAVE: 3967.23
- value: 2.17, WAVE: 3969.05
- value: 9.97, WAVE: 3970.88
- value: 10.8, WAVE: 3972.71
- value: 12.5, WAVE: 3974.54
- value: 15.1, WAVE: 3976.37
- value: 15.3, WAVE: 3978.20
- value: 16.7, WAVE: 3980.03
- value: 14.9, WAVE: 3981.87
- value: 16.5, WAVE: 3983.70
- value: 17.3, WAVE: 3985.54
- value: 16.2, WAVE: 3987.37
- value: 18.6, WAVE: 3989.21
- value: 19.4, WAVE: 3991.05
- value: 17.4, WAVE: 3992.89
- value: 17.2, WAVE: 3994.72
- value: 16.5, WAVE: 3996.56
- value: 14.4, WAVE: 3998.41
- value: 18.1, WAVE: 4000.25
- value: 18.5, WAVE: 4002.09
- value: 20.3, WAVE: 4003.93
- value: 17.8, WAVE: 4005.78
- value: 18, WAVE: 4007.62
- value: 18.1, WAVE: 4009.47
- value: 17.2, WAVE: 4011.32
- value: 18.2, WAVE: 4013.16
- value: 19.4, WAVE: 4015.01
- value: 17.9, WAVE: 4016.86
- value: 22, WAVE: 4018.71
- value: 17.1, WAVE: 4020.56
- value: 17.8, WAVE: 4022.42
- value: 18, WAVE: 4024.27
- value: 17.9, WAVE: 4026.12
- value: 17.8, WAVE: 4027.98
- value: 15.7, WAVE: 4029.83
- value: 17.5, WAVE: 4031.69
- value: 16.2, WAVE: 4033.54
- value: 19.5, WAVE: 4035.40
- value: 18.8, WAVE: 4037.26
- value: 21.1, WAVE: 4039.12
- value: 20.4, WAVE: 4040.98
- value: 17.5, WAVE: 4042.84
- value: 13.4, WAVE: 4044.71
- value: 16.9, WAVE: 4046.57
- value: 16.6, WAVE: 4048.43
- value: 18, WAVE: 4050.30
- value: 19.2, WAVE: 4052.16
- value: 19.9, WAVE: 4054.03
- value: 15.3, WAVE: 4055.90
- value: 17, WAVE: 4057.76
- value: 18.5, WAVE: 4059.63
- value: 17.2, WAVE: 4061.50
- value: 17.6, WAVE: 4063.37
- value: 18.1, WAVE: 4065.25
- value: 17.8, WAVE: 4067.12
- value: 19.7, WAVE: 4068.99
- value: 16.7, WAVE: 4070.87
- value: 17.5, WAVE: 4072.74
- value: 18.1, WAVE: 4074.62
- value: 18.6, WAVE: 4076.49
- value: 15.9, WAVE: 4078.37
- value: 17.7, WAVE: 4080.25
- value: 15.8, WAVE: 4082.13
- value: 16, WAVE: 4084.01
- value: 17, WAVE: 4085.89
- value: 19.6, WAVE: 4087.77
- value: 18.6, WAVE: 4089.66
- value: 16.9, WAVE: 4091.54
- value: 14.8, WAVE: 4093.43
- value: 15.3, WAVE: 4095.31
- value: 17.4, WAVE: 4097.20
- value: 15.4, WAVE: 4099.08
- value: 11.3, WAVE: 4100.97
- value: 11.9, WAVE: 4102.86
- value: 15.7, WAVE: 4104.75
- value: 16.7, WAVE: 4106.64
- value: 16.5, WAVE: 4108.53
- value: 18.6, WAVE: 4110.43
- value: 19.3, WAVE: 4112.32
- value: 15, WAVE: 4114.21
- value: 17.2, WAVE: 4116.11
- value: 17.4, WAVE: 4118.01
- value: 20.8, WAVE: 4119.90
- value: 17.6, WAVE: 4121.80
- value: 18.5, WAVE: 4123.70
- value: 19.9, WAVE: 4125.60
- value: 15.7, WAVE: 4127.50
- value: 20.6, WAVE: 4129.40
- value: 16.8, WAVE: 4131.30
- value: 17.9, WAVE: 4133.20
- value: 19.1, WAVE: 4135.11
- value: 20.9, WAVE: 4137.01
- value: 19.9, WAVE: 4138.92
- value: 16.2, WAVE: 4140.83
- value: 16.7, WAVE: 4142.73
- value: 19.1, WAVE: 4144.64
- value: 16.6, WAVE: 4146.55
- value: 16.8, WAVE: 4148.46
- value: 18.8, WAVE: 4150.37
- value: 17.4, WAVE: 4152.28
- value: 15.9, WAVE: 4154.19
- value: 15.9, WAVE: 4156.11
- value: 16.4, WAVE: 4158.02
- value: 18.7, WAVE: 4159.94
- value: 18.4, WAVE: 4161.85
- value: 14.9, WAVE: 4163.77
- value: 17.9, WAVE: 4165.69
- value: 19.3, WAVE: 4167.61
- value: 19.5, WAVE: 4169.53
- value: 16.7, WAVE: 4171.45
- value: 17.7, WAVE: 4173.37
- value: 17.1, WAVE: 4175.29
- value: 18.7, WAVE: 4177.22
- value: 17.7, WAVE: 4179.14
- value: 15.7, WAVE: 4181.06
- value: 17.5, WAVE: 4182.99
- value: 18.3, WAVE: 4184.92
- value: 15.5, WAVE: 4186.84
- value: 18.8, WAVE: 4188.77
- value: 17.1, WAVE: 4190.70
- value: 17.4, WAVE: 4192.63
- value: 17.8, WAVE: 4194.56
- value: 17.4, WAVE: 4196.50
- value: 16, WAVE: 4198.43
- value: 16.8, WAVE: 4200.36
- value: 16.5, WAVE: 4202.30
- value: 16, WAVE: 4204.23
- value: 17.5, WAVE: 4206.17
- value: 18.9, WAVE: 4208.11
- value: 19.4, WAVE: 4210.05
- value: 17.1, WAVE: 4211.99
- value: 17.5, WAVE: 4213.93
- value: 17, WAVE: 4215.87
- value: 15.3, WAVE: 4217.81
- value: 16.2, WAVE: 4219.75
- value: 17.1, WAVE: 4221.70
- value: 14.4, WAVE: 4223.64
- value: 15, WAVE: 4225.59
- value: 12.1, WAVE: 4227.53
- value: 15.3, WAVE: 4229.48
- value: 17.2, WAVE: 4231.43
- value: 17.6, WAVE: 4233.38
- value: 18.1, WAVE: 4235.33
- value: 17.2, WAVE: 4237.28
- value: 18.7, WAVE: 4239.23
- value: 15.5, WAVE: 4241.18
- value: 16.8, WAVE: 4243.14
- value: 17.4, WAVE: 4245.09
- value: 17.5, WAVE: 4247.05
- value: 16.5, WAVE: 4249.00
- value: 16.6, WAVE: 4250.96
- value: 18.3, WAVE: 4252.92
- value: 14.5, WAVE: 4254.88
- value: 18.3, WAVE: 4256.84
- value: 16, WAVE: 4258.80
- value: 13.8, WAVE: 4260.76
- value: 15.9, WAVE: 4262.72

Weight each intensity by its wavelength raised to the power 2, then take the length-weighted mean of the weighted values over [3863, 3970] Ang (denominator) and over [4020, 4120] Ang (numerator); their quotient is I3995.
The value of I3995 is 1.34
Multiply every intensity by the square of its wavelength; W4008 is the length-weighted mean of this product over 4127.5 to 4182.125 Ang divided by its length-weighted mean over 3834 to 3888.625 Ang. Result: 1.31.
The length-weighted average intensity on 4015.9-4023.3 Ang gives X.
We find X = 18.7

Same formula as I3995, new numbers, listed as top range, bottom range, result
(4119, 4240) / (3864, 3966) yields 1.39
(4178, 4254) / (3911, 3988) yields 1.45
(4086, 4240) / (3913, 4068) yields 1.20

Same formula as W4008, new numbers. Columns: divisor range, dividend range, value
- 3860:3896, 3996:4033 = 1.28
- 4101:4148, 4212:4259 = 0.99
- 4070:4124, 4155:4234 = 1.06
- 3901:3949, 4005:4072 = 1.39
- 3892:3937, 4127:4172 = 1.44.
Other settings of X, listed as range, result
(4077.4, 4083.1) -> 16.5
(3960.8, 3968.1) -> 11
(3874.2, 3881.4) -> 14.2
